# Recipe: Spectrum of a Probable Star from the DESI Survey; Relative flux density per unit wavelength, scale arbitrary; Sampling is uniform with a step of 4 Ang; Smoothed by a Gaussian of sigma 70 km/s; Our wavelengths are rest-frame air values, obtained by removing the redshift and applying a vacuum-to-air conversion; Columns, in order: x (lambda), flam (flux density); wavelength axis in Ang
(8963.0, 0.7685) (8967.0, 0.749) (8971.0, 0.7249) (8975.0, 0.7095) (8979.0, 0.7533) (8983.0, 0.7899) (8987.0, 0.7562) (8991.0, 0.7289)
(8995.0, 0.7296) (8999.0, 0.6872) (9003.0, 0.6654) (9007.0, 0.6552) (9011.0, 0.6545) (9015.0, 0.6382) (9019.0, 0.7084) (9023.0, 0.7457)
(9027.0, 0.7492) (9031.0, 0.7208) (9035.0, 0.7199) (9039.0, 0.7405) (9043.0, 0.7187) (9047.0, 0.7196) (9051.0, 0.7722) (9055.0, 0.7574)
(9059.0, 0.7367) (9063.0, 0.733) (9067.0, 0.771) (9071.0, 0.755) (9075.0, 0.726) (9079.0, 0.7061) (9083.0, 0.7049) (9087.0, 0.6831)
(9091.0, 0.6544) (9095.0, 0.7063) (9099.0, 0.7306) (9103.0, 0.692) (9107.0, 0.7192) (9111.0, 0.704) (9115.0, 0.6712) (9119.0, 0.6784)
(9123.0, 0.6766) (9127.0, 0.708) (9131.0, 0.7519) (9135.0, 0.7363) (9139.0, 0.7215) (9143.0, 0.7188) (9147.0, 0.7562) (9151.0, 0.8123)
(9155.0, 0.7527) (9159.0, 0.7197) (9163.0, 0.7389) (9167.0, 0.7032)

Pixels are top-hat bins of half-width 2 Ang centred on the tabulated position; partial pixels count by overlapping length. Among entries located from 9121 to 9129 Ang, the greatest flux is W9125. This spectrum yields 0.708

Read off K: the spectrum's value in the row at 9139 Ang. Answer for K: 0.7215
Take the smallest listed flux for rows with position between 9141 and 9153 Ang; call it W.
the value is 0.7188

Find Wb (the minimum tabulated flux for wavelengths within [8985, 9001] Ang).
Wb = 0.6872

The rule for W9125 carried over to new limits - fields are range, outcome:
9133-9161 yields 0.8123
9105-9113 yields 0.7192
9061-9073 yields 0.771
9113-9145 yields 0.7519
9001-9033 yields 0.7492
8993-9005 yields 0.7296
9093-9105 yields 0.7306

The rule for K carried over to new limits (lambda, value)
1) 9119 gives 0.6784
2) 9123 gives 0.6766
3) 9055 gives 0.7574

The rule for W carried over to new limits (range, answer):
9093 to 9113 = 0.692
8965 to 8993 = 0.7095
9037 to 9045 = 0.7187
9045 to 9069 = 0.7196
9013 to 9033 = 0.6382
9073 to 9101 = 0.6544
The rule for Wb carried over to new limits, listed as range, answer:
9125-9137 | 0.708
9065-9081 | 0.7061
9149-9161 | 0.7197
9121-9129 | 0.6766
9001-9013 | 0.6545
